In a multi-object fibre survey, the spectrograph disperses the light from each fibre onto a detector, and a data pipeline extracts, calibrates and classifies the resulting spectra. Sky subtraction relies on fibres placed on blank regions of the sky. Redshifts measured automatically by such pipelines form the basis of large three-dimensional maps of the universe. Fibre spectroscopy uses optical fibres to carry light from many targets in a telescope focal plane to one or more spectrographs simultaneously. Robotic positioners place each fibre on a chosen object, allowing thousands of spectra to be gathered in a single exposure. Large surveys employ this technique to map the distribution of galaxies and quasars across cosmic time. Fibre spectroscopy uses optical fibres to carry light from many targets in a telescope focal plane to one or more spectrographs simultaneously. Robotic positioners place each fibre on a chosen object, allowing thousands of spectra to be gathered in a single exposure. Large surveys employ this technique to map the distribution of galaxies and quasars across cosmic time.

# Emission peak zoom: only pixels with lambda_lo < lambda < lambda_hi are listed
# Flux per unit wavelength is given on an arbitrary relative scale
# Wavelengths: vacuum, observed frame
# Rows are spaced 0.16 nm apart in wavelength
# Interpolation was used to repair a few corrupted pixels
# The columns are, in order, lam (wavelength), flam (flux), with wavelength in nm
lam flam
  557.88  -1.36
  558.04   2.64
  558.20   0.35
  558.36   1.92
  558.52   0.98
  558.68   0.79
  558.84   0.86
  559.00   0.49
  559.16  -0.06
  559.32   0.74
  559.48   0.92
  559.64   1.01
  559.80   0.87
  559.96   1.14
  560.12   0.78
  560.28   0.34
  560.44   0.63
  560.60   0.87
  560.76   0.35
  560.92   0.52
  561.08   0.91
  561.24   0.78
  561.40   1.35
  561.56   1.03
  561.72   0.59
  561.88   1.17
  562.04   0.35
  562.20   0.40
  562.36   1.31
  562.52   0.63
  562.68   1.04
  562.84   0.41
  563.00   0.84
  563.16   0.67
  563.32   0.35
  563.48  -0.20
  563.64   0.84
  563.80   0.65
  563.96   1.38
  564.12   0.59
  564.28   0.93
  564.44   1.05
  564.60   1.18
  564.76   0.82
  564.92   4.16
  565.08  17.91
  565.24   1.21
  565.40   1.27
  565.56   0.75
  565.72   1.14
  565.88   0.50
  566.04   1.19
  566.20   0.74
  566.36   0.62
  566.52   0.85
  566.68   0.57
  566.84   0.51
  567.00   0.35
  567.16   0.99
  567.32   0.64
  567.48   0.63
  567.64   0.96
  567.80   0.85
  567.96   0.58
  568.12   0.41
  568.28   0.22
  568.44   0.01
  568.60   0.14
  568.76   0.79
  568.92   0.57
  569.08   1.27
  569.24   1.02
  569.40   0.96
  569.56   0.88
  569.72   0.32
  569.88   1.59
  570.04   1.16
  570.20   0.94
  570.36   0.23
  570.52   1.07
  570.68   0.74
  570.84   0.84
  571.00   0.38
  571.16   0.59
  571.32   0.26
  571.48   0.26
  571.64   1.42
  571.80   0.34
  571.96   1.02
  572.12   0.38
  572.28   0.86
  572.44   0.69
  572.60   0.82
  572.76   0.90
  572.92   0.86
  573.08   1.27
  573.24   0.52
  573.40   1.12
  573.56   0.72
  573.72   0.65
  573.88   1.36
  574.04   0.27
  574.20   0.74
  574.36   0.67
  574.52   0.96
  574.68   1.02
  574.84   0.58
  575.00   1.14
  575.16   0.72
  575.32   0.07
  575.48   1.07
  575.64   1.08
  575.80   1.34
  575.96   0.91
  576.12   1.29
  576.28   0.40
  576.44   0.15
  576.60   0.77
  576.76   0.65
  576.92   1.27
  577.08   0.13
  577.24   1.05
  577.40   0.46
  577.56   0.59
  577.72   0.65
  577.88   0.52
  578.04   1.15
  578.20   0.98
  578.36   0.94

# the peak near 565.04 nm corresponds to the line [O III]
